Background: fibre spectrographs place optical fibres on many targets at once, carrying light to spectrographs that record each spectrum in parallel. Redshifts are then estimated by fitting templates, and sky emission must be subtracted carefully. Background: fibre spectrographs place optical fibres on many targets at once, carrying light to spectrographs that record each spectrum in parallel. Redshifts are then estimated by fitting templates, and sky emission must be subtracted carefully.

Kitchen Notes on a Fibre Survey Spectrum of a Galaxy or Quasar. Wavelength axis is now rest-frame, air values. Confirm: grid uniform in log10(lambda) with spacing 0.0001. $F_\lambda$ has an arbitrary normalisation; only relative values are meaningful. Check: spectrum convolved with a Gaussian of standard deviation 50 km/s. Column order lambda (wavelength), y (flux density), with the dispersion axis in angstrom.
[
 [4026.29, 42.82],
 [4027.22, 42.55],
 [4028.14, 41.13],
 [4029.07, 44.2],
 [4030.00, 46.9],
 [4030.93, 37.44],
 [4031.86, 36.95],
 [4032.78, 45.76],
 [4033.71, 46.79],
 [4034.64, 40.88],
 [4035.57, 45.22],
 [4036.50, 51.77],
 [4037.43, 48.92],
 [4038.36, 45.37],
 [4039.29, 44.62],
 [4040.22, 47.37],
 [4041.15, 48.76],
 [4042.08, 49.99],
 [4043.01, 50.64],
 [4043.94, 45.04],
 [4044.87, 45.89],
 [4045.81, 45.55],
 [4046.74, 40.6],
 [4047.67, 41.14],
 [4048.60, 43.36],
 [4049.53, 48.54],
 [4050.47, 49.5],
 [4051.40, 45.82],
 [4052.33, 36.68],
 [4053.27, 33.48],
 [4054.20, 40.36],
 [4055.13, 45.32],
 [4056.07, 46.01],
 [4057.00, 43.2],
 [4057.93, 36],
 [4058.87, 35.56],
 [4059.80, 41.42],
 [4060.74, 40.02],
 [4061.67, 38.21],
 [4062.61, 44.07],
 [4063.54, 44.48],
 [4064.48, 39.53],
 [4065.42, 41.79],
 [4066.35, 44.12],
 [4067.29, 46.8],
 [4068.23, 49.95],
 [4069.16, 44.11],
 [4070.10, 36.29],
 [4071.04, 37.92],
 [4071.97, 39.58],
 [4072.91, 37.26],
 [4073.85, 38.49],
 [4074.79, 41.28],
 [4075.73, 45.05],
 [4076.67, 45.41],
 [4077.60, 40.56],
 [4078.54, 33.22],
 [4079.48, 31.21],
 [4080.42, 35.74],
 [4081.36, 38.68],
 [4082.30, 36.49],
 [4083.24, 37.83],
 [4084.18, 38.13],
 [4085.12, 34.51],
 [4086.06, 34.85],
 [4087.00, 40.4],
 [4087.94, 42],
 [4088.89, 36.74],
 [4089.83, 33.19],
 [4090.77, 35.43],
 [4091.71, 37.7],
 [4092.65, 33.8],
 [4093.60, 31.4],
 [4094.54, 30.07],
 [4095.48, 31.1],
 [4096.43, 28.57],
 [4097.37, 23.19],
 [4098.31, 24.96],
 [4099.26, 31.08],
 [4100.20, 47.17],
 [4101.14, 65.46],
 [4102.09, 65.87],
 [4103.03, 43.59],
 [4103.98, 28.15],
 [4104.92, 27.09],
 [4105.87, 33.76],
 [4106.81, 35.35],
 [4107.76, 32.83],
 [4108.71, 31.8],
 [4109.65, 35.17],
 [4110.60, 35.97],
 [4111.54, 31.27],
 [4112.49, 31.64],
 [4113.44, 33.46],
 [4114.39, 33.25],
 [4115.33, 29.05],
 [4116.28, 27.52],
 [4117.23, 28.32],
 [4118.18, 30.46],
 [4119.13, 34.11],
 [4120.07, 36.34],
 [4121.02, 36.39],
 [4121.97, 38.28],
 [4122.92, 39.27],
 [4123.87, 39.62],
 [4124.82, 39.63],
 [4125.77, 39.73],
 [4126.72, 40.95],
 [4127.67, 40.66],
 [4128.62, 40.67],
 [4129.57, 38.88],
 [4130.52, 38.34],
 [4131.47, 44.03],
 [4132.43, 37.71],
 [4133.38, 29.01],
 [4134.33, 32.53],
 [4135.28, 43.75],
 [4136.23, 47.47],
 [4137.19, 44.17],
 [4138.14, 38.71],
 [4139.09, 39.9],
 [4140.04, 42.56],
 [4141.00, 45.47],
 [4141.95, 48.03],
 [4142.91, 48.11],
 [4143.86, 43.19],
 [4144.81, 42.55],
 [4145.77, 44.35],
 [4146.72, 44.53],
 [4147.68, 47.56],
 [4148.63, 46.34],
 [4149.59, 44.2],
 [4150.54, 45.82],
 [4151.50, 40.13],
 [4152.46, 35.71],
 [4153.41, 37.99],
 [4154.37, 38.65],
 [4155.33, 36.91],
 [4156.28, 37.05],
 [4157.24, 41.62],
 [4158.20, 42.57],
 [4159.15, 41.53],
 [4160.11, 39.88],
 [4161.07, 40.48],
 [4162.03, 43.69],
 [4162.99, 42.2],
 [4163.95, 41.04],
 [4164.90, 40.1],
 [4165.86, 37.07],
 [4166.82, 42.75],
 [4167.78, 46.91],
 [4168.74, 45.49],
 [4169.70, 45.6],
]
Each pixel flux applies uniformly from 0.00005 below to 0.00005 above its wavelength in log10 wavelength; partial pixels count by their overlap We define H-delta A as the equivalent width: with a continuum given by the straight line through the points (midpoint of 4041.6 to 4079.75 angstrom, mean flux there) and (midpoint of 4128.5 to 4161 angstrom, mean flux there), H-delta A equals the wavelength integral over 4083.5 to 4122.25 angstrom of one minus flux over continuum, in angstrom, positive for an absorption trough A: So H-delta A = 6.19 angstrom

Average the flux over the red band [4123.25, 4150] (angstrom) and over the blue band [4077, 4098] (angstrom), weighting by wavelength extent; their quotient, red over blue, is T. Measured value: 1.20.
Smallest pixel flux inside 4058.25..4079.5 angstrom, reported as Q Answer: 31.21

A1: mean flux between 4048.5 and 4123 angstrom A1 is 37.8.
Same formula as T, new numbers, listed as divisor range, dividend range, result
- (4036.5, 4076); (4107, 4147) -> 0.88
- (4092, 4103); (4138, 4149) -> 1.18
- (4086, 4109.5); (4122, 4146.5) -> 1.14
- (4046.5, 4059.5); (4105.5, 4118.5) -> 0.77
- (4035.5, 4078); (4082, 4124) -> 0.82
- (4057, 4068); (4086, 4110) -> 0.88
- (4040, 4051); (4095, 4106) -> 0.81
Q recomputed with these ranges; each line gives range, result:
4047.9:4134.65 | 23.19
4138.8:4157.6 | 35.71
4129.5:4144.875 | 29.01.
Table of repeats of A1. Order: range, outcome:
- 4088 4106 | 36.4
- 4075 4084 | 38.3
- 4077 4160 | 38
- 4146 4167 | 41.3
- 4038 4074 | 42.9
